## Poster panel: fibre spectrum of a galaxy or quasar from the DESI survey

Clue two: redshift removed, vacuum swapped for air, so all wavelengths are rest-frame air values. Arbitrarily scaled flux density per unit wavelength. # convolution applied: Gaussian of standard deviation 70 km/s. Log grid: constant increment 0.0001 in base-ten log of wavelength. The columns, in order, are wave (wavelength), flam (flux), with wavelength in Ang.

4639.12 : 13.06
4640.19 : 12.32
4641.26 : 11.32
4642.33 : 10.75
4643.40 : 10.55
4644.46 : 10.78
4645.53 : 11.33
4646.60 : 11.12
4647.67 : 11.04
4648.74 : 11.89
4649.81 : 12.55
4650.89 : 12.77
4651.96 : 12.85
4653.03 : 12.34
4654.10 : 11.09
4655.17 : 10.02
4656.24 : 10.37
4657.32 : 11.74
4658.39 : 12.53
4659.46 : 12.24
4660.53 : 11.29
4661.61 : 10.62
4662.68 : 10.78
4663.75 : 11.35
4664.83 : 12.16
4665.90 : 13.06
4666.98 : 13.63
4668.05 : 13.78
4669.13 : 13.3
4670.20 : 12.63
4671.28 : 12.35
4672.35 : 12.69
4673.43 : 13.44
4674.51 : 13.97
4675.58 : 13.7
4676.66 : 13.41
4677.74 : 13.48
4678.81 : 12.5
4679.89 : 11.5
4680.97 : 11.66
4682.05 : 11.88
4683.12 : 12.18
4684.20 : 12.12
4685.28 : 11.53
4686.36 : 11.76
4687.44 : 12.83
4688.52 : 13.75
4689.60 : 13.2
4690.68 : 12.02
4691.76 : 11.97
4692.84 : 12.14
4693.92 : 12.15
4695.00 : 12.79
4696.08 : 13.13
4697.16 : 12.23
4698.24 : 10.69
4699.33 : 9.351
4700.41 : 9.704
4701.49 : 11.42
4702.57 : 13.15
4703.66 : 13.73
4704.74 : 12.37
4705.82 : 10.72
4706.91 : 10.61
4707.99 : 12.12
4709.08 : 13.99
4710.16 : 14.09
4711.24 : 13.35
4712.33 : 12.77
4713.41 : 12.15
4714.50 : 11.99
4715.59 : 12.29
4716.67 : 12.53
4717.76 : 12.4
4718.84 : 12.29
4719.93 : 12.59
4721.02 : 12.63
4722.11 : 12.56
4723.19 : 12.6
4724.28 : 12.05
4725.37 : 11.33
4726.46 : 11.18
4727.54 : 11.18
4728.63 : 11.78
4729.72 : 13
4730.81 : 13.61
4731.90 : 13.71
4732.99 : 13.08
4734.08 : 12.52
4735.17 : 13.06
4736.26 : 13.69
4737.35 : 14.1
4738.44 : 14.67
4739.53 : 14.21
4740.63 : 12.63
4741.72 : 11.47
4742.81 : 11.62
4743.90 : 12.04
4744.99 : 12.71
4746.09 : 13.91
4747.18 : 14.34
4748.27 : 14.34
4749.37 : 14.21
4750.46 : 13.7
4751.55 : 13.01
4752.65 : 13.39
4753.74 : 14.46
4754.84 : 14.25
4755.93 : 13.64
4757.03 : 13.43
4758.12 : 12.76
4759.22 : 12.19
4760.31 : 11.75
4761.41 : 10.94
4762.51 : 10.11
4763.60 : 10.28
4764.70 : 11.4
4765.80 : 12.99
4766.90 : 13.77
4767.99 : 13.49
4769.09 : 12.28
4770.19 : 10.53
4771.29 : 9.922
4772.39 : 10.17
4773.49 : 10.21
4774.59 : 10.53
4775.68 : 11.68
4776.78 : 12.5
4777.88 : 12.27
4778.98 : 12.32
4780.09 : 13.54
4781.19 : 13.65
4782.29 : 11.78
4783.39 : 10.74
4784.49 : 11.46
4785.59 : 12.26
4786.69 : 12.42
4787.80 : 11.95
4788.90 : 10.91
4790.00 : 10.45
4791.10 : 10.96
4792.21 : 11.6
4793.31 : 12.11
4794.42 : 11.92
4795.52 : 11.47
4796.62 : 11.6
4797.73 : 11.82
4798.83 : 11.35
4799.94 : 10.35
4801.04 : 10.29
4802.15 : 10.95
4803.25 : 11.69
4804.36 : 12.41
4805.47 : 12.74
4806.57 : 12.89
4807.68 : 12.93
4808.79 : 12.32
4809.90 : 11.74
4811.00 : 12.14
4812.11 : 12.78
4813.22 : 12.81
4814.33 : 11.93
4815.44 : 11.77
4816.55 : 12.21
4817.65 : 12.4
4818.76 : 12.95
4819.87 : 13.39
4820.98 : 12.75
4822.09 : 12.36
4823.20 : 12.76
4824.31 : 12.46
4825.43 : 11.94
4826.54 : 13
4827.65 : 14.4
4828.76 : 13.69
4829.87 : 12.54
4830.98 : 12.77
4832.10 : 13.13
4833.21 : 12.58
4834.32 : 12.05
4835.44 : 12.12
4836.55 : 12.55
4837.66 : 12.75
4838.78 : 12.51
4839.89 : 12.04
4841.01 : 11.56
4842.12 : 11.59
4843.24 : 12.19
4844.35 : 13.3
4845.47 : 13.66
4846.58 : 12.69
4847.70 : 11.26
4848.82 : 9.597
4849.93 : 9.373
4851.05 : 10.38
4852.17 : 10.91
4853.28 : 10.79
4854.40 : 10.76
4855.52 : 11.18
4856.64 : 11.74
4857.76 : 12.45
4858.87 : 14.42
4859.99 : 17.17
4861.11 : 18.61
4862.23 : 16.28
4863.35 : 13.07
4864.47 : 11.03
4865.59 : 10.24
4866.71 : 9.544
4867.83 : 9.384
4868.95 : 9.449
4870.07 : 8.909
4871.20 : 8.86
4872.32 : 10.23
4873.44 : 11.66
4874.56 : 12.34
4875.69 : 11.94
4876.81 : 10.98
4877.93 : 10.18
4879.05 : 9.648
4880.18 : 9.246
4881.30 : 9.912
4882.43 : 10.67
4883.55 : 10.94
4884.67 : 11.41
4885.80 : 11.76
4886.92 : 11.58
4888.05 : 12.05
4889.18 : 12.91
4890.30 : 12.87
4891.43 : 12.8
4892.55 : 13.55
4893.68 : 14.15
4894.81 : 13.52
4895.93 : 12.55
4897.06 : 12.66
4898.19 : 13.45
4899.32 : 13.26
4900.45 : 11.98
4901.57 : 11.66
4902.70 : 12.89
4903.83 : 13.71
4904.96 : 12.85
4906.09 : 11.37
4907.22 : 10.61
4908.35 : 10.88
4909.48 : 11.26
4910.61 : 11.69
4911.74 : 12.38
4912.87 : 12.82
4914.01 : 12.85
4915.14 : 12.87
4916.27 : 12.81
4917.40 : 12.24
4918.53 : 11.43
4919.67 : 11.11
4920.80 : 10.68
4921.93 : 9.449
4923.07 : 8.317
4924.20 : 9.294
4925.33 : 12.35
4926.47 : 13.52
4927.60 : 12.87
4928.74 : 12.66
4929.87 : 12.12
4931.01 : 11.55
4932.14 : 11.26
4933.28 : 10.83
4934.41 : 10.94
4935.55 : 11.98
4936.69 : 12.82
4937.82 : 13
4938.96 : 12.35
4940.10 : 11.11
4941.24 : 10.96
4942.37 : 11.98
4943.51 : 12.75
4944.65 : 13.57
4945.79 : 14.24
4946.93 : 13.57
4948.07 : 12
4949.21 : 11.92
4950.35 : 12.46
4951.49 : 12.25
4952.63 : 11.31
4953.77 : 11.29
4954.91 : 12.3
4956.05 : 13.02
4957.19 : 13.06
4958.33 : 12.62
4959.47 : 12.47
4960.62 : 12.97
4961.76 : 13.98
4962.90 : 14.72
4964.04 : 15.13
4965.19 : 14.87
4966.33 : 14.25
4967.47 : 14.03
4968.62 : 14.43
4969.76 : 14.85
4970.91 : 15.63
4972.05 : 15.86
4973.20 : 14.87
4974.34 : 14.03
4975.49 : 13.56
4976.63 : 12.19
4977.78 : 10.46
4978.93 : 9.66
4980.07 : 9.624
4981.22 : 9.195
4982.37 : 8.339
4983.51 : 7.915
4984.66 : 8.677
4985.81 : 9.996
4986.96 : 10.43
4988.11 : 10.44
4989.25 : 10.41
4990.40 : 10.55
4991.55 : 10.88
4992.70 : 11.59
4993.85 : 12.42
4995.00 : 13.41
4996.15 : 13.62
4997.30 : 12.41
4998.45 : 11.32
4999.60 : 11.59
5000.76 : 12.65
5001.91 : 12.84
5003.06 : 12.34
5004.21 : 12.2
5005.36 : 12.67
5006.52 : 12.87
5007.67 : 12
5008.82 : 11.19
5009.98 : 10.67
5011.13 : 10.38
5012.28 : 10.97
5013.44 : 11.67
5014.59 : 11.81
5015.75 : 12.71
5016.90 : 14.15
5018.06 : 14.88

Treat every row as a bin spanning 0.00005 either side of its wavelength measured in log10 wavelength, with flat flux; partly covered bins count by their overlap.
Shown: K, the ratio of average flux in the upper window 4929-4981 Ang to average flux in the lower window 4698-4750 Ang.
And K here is 1.0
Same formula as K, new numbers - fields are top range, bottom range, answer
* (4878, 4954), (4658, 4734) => 0.97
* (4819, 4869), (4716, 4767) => 0.97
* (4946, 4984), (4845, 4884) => 1.11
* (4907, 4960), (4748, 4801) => 0.99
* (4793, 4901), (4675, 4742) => 0.97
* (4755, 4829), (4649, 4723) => 0.98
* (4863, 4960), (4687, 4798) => 0.96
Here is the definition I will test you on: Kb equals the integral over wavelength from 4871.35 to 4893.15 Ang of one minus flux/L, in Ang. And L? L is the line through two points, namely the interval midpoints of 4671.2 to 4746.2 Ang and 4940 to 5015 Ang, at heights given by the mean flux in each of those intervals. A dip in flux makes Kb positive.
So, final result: 1.7 Ang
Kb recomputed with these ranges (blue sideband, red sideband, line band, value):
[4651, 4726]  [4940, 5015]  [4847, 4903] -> 2.1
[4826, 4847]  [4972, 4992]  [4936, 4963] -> -3.2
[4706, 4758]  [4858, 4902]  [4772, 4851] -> 2.2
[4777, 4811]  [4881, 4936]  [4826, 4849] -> -1.2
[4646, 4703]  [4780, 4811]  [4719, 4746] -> -1.6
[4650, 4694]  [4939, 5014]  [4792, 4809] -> 0.7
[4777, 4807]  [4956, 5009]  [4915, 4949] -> 0.8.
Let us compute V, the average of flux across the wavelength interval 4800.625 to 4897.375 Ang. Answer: 12.1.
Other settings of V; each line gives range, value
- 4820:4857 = 12.1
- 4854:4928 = 11.9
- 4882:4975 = 12.5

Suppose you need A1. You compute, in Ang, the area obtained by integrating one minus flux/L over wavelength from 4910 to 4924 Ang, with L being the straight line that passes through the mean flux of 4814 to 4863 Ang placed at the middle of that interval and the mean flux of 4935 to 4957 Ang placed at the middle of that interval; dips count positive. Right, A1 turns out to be 1.1 Ang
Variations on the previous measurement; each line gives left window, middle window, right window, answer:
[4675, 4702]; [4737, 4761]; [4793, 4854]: -2.3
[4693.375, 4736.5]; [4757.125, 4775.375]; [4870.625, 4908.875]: 1.0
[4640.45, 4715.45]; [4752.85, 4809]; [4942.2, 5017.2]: 1.3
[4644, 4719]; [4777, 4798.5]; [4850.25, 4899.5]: 0.2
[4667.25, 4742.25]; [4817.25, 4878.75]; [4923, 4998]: 1.3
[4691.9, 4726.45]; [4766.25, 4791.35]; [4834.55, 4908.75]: 0.6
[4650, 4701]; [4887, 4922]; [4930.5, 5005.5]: -0.3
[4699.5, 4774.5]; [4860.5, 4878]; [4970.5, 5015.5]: 0.8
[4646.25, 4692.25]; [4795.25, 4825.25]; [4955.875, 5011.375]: 0.3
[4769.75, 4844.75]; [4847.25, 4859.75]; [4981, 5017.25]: 0.6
